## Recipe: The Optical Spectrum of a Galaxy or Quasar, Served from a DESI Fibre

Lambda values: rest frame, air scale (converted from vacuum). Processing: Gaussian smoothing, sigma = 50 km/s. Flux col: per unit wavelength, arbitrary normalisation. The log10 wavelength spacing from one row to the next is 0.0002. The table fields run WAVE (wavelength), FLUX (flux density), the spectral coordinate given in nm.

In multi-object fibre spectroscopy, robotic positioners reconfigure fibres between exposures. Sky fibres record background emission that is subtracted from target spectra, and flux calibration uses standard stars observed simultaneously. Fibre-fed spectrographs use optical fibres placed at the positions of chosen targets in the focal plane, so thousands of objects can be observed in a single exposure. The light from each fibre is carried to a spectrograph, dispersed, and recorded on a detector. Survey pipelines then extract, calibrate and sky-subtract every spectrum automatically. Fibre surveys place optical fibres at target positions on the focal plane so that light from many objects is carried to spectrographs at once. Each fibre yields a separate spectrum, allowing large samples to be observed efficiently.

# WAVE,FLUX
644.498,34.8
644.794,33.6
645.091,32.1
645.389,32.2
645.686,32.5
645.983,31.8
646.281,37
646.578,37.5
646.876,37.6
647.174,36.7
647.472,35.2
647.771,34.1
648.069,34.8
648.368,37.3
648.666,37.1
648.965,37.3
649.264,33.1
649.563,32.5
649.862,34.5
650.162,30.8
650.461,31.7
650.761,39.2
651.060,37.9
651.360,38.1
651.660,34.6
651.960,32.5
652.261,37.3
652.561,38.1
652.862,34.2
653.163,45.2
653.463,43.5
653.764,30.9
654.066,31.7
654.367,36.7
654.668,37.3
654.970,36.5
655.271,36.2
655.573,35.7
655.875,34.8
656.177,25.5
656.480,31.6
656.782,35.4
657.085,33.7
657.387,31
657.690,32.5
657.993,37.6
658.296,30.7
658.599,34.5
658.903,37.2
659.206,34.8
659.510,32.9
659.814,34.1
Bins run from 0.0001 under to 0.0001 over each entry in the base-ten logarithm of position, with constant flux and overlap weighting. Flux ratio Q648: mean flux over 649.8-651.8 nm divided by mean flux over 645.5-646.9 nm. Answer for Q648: 1.0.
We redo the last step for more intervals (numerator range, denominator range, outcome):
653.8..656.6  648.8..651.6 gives 0.97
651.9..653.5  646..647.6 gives 1.06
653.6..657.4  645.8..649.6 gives 0.95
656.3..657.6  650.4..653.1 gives 0.90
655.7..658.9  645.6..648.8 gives 0.92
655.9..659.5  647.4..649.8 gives 0.94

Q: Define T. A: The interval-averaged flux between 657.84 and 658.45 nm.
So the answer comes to 34.2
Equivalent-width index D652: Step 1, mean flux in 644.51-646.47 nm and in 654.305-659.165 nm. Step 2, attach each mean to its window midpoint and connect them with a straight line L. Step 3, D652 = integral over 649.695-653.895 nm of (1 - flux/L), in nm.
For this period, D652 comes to -0.31 nm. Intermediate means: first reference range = 33.4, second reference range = 34.2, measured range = 36.3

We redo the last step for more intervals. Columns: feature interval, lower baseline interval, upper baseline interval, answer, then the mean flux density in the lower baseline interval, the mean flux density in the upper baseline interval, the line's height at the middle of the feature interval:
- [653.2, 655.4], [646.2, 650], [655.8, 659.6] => -0.159 nm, 35.7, 33.2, 34.1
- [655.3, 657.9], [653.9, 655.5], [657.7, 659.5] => 0.172 nm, 35.6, 34.6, 35.1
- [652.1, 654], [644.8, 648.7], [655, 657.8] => -0.233 nm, 35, 33.1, 33.7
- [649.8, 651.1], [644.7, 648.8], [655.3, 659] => -0.007 nm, 35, 33.4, 34.4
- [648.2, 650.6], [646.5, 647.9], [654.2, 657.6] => 0.089 nm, 36.2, 34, 35.6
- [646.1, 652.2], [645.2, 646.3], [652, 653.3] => -0.018 nm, 32.9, 38.1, 35.4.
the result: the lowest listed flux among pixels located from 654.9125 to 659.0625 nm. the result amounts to 25.5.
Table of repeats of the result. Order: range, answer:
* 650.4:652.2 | 31.7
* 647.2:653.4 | 30.8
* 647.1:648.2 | 34.1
